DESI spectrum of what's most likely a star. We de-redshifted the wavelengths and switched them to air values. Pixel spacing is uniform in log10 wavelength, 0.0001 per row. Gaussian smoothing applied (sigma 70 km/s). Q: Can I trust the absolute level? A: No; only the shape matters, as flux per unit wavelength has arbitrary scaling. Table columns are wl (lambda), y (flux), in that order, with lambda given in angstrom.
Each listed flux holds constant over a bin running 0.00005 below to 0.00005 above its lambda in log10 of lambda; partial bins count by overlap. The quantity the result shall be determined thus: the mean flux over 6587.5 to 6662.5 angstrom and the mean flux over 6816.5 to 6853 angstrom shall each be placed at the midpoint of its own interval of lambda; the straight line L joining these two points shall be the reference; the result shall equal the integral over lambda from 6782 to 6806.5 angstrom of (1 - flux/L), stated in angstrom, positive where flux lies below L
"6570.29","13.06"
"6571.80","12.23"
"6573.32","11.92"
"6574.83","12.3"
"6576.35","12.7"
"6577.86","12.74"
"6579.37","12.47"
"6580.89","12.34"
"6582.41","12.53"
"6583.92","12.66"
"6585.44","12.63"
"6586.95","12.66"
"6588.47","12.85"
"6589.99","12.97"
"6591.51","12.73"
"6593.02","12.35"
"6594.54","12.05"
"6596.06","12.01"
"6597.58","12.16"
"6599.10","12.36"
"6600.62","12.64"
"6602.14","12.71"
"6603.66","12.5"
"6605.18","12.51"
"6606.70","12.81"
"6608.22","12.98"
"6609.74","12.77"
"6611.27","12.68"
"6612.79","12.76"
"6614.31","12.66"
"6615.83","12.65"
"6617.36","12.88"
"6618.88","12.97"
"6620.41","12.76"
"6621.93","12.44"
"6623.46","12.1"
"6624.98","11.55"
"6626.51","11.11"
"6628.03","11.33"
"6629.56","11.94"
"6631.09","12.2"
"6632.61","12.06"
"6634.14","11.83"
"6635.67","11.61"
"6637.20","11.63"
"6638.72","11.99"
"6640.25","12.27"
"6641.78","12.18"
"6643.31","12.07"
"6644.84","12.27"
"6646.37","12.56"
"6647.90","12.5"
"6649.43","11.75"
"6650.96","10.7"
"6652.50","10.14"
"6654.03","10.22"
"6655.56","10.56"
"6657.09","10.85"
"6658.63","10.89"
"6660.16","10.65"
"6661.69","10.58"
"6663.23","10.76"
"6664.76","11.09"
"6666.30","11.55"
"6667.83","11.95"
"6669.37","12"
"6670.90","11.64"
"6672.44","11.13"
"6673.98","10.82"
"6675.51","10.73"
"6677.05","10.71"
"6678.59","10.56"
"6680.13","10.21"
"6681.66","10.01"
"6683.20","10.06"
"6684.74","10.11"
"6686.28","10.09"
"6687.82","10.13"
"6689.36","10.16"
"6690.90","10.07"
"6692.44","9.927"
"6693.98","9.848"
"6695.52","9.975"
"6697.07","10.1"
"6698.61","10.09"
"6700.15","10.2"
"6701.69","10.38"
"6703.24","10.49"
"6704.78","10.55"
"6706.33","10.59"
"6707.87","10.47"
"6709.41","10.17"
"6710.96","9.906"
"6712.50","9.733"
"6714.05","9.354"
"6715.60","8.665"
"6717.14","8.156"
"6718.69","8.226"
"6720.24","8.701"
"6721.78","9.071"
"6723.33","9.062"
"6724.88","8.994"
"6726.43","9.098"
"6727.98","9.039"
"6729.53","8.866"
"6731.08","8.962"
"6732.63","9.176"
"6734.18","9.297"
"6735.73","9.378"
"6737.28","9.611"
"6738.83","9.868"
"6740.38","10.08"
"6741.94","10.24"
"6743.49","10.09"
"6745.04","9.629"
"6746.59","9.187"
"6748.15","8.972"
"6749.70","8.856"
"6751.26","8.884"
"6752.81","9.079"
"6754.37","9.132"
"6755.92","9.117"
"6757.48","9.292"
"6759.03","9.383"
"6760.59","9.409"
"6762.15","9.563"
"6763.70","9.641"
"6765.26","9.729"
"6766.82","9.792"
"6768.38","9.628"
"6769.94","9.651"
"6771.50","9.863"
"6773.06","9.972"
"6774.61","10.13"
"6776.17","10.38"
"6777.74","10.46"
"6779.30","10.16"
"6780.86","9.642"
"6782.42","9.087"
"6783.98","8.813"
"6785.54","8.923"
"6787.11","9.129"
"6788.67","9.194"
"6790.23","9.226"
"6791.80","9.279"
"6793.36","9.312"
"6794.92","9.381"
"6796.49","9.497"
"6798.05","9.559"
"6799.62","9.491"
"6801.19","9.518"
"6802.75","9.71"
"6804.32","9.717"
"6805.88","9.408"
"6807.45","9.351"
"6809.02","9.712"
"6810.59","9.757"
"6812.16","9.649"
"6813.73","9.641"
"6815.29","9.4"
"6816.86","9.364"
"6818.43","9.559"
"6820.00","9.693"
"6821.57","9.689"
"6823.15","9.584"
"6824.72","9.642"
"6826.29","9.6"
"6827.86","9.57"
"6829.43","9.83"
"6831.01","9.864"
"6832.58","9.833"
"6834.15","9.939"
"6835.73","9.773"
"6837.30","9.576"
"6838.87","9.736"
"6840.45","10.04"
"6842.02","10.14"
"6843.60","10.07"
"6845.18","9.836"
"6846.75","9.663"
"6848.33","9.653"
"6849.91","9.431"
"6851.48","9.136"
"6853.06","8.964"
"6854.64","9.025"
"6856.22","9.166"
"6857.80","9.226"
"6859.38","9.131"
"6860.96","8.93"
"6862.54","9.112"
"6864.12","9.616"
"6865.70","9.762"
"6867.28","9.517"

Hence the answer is 1.96 angstrom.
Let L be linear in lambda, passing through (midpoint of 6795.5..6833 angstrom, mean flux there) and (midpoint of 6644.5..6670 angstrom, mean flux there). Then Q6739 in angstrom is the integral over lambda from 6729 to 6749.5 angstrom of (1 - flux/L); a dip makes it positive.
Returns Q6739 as 1.8 angstrom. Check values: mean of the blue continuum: 11.2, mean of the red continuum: 9.61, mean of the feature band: 9.48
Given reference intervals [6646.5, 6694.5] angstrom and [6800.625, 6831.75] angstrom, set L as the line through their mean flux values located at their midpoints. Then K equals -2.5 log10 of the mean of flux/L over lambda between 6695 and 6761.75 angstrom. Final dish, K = 0.09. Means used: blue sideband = 10.8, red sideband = 9.61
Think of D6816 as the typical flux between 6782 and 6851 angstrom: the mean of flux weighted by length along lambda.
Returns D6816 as 9.57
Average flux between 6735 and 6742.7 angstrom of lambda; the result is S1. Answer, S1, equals 9.83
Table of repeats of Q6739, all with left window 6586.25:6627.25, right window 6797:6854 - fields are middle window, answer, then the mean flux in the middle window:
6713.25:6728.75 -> 3.1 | 8.83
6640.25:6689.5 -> 3.1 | 11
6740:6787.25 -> 4.1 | 9.55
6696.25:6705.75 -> 0.8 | 10.3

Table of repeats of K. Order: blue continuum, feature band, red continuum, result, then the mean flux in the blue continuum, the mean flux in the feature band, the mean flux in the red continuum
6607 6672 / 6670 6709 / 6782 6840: 0.079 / 11.8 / 10.4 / 9.52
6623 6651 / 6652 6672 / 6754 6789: 0.045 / 11.9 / 11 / 9.58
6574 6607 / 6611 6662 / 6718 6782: -0.015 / 12.5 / 11.8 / 9.45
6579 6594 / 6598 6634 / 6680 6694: -0.047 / 12.6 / 12.4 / 10.1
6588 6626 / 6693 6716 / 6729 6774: 0.044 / 12.5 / 10.1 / 9.47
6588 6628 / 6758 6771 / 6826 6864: 0.102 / 12.5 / 9.6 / 9.55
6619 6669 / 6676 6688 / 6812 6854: 0.096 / 11.6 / 10.2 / 9.66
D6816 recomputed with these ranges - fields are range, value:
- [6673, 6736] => 9.77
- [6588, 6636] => 12.4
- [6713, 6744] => 9.19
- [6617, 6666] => 11.6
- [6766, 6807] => 9.57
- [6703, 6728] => 9.42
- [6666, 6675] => 11.5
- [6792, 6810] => 9.51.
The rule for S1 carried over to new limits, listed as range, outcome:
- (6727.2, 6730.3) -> 8.95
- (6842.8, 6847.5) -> 9.85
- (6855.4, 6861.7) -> 9.11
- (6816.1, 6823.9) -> 9.57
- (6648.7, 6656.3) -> 10.7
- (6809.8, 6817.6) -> 9.57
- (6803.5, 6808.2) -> 9.5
